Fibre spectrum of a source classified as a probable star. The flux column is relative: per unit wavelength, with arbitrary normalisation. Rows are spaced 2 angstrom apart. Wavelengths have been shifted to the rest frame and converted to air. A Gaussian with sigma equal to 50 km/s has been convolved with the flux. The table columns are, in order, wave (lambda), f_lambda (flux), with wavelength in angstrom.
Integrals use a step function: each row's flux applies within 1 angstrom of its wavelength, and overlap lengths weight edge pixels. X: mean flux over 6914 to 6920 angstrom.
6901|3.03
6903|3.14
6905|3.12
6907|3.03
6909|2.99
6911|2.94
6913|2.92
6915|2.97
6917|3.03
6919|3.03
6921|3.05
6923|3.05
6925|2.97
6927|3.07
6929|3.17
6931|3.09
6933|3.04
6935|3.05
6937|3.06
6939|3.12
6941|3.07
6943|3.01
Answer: 3.01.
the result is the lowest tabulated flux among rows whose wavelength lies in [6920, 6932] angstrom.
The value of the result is 2.97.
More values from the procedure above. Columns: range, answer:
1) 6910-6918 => 2.92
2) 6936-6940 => 3.06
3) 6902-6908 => 3.03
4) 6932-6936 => 3.04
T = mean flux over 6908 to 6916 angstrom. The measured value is 2.96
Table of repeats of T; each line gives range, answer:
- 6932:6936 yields 3.04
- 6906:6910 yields 3.01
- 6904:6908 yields 3.08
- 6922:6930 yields 3.07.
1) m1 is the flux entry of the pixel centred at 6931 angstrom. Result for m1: 3.09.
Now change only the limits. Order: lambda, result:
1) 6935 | 3.05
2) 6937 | 3.06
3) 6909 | 2.99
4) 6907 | 3.03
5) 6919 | 3.03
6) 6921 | 3.05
